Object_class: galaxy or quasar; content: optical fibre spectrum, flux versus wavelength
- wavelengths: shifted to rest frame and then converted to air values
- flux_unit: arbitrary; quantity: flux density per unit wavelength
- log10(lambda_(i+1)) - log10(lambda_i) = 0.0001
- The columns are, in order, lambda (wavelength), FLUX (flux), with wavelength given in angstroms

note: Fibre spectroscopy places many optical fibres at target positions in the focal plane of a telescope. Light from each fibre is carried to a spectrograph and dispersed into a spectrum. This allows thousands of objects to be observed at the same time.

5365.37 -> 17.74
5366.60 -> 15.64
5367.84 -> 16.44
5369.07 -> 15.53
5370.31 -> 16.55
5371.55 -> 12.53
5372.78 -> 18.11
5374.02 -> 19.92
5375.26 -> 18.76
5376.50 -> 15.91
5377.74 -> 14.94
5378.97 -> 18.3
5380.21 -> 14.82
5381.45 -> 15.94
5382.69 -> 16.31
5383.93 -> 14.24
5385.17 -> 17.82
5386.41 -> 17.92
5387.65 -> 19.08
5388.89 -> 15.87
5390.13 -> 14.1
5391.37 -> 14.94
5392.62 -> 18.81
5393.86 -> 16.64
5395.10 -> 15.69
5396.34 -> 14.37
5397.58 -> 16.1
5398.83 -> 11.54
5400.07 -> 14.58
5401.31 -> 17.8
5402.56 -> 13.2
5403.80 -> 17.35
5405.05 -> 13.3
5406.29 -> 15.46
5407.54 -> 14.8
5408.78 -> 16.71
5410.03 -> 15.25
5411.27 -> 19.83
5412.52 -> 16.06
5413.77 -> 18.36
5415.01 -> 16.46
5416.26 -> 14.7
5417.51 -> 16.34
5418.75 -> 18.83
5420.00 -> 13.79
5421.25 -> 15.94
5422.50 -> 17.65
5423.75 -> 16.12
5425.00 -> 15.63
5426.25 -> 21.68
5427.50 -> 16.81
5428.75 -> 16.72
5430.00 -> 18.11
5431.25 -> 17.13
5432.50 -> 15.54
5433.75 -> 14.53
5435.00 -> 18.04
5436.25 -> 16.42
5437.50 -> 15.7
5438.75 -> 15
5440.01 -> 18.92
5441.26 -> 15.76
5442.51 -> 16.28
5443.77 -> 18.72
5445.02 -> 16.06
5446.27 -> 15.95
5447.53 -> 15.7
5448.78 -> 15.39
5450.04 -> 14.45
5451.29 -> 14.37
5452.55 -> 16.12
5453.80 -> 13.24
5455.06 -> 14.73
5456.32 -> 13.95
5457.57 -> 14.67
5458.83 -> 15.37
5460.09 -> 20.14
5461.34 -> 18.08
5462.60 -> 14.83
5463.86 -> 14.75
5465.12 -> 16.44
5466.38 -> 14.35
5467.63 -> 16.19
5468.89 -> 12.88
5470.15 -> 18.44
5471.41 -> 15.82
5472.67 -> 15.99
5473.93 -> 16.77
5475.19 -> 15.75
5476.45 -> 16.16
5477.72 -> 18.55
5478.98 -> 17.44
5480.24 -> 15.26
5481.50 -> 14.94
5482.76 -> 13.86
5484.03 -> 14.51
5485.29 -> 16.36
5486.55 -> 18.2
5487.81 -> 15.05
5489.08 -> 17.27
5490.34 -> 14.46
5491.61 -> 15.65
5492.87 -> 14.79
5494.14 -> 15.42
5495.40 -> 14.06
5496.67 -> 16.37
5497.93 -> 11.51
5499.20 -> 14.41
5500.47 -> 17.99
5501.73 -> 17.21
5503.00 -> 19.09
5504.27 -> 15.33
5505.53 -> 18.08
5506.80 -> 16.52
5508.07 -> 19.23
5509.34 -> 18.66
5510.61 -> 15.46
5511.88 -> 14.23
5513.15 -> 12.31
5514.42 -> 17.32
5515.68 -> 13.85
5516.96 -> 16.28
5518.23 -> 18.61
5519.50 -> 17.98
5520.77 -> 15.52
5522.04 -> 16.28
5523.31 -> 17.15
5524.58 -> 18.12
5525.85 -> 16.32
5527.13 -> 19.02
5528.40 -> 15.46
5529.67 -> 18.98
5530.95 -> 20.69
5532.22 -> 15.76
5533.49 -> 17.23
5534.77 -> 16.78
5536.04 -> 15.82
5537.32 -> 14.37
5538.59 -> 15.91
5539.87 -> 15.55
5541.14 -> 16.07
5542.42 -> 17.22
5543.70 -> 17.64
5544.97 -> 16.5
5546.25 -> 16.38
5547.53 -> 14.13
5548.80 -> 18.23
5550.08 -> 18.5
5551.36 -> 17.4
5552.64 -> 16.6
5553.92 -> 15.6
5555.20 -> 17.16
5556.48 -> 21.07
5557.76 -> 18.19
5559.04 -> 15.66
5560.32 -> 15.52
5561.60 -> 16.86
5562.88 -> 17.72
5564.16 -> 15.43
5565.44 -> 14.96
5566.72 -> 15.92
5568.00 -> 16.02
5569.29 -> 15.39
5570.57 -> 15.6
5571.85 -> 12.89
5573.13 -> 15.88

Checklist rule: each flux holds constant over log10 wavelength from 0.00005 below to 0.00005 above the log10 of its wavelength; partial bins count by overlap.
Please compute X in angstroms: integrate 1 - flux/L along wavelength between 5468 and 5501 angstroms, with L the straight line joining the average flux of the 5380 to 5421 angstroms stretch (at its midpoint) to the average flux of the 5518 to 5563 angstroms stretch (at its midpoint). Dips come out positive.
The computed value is 1.8 angstroms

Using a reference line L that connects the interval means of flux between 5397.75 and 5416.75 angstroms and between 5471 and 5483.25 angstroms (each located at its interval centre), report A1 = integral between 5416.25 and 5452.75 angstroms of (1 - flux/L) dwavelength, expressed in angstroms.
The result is -1.36 angstroms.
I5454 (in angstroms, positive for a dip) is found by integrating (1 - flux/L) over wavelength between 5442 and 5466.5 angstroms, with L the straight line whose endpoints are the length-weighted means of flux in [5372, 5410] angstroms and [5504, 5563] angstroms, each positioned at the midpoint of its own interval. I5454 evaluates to 1.03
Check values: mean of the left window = 16.1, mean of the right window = 16.8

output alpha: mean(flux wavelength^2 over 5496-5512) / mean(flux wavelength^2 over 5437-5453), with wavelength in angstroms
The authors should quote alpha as 1.05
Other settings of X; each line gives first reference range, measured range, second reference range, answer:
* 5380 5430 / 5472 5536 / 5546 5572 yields 0.18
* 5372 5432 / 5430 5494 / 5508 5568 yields 2.40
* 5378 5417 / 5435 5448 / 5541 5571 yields -0.28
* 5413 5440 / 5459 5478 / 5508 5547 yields 0.44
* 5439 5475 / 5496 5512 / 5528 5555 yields -0.19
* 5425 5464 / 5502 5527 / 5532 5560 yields -0.21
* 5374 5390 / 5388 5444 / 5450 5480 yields 0.31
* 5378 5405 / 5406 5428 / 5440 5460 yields -1.29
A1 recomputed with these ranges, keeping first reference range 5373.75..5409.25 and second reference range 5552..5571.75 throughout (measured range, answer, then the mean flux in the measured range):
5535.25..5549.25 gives 0.19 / 16.2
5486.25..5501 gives 0.81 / 15.3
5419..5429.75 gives -0.55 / 16.9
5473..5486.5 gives 0.13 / 16.1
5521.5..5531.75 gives -0.88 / 17.7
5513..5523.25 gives 0.03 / 16.3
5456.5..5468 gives 0.12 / 16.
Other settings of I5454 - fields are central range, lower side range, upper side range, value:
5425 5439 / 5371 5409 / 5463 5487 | -0.8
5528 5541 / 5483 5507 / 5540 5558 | 0.1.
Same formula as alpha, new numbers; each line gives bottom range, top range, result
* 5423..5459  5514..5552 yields 1.08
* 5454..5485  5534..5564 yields 1.09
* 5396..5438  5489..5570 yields 1.06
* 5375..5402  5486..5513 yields 1.04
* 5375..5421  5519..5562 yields 1.11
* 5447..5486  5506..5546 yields 1.09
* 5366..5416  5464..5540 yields 1.05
